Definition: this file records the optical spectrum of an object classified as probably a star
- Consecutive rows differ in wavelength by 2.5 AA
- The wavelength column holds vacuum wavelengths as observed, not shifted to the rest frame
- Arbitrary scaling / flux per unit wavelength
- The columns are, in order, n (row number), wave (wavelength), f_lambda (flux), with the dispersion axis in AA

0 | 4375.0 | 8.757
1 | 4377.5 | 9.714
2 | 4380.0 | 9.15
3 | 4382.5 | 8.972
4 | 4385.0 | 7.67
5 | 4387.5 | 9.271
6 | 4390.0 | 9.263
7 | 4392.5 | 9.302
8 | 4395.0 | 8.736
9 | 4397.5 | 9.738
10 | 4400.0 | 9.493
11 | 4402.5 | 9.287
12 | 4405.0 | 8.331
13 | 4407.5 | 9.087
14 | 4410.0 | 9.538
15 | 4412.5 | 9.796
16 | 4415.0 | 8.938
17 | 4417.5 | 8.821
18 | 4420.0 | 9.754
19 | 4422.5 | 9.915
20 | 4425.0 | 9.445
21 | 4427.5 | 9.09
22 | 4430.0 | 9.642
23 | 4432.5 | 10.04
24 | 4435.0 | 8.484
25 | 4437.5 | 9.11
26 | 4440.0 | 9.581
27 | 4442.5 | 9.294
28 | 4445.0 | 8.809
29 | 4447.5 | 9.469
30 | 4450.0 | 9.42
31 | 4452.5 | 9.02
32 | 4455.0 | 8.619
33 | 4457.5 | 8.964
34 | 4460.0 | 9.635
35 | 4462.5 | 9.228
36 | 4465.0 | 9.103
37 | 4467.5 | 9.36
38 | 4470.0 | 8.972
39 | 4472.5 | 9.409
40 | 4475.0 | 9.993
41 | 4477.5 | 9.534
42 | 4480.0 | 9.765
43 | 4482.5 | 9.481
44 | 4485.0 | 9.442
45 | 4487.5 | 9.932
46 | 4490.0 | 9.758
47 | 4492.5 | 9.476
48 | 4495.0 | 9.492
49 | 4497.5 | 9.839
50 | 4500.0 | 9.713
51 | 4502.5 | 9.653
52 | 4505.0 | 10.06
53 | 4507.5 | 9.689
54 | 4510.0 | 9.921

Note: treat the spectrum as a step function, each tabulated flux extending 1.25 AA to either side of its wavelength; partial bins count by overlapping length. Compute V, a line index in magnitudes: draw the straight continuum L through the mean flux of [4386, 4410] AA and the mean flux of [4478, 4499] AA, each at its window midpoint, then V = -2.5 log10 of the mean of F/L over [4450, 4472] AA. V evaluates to 0.04 mag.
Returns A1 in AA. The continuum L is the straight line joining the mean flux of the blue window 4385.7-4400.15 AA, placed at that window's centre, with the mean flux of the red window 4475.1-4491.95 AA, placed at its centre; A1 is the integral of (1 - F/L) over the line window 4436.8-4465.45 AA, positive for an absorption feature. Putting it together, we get 0.96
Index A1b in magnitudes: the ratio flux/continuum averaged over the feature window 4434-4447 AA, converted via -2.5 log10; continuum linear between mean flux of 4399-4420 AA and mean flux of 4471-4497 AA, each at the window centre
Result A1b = 0.03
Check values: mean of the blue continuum 9.19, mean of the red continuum 9.63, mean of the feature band 9.09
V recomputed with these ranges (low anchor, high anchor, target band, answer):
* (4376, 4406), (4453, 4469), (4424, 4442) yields -0.03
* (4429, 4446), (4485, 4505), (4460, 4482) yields 0.01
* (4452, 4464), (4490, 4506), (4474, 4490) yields -0.03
